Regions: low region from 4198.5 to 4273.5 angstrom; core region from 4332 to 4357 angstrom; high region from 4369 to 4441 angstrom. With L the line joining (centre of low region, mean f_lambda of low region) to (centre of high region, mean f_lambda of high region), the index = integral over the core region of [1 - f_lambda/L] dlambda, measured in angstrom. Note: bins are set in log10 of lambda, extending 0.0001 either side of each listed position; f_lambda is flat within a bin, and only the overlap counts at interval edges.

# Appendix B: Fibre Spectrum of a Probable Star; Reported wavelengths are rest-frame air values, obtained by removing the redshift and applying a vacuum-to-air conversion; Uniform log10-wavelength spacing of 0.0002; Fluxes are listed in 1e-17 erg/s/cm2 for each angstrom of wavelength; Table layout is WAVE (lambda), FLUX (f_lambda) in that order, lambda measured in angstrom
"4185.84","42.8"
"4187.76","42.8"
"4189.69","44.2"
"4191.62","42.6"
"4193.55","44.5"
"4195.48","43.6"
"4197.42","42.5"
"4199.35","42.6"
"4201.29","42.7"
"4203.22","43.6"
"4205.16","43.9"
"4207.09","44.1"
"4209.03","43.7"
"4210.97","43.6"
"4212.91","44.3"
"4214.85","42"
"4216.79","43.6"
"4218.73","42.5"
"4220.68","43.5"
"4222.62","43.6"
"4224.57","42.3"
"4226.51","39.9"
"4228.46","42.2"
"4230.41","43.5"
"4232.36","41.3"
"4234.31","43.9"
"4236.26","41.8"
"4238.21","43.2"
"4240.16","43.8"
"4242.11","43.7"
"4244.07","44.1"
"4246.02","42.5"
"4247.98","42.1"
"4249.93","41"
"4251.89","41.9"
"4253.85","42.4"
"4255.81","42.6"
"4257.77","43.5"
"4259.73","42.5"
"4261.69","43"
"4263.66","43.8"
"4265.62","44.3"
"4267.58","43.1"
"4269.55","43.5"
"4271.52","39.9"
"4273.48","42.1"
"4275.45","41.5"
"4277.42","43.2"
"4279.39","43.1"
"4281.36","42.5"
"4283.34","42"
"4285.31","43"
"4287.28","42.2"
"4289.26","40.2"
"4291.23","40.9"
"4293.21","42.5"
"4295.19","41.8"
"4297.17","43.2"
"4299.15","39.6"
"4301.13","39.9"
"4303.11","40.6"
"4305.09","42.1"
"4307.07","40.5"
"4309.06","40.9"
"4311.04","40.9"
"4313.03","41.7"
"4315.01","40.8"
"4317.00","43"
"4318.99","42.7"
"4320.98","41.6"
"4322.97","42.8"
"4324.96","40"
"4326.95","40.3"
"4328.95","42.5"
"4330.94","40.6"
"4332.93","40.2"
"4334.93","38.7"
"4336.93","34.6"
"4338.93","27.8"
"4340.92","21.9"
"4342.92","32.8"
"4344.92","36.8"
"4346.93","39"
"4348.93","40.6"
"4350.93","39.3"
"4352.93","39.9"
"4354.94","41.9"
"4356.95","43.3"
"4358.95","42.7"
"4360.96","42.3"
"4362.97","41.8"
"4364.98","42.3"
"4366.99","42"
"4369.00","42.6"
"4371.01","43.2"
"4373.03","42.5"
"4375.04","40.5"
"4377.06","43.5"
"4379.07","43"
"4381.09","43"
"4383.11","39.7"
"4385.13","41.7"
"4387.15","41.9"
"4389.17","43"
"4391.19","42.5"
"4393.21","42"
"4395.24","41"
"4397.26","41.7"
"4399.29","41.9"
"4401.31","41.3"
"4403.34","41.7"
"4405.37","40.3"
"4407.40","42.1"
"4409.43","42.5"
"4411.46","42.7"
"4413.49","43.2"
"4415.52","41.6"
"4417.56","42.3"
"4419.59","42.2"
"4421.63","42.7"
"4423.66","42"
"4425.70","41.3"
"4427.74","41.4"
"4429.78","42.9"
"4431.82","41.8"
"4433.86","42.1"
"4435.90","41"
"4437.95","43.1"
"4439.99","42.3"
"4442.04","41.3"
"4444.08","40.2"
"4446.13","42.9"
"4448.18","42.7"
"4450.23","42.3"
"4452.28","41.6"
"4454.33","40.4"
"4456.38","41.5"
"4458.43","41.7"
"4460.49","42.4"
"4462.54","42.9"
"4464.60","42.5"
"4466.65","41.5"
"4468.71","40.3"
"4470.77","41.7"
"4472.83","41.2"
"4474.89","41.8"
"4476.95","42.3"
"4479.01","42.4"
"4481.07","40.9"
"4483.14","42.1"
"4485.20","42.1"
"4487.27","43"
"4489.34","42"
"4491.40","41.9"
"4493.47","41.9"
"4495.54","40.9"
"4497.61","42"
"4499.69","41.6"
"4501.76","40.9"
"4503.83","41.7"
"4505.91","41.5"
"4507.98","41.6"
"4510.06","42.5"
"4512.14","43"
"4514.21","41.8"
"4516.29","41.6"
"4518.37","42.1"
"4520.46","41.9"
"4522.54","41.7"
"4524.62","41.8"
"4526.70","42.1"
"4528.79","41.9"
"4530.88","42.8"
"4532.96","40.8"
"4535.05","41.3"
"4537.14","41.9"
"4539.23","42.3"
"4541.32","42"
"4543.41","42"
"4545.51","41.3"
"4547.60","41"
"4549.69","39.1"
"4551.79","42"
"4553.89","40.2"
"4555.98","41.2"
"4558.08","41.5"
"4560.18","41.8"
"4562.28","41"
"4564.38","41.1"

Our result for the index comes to 3.5 angstrom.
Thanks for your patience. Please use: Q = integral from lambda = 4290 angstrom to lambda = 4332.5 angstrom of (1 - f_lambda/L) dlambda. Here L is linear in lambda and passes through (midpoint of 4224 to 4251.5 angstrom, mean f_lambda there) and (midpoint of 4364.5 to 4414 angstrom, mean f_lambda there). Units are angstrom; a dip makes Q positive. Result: 0.9 angstrom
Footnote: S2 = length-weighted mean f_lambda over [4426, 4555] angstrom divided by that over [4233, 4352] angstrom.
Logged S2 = 1.02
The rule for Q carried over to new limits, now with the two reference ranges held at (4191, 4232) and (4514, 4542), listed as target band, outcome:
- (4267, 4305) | 0.84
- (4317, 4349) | 3.64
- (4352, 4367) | 0.16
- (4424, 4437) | 0.14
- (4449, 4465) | 0.08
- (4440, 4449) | 0.08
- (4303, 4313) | 0.37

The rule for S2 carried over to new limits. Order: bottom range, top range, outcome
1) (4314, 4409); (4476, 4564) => 1.03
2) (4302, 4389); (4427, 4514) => 1.04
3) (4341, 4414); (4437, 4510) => 1.01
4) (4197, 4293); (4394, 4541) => 0.98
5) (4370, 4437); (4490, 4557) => 0.99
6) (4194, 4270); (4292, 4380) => 0.94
